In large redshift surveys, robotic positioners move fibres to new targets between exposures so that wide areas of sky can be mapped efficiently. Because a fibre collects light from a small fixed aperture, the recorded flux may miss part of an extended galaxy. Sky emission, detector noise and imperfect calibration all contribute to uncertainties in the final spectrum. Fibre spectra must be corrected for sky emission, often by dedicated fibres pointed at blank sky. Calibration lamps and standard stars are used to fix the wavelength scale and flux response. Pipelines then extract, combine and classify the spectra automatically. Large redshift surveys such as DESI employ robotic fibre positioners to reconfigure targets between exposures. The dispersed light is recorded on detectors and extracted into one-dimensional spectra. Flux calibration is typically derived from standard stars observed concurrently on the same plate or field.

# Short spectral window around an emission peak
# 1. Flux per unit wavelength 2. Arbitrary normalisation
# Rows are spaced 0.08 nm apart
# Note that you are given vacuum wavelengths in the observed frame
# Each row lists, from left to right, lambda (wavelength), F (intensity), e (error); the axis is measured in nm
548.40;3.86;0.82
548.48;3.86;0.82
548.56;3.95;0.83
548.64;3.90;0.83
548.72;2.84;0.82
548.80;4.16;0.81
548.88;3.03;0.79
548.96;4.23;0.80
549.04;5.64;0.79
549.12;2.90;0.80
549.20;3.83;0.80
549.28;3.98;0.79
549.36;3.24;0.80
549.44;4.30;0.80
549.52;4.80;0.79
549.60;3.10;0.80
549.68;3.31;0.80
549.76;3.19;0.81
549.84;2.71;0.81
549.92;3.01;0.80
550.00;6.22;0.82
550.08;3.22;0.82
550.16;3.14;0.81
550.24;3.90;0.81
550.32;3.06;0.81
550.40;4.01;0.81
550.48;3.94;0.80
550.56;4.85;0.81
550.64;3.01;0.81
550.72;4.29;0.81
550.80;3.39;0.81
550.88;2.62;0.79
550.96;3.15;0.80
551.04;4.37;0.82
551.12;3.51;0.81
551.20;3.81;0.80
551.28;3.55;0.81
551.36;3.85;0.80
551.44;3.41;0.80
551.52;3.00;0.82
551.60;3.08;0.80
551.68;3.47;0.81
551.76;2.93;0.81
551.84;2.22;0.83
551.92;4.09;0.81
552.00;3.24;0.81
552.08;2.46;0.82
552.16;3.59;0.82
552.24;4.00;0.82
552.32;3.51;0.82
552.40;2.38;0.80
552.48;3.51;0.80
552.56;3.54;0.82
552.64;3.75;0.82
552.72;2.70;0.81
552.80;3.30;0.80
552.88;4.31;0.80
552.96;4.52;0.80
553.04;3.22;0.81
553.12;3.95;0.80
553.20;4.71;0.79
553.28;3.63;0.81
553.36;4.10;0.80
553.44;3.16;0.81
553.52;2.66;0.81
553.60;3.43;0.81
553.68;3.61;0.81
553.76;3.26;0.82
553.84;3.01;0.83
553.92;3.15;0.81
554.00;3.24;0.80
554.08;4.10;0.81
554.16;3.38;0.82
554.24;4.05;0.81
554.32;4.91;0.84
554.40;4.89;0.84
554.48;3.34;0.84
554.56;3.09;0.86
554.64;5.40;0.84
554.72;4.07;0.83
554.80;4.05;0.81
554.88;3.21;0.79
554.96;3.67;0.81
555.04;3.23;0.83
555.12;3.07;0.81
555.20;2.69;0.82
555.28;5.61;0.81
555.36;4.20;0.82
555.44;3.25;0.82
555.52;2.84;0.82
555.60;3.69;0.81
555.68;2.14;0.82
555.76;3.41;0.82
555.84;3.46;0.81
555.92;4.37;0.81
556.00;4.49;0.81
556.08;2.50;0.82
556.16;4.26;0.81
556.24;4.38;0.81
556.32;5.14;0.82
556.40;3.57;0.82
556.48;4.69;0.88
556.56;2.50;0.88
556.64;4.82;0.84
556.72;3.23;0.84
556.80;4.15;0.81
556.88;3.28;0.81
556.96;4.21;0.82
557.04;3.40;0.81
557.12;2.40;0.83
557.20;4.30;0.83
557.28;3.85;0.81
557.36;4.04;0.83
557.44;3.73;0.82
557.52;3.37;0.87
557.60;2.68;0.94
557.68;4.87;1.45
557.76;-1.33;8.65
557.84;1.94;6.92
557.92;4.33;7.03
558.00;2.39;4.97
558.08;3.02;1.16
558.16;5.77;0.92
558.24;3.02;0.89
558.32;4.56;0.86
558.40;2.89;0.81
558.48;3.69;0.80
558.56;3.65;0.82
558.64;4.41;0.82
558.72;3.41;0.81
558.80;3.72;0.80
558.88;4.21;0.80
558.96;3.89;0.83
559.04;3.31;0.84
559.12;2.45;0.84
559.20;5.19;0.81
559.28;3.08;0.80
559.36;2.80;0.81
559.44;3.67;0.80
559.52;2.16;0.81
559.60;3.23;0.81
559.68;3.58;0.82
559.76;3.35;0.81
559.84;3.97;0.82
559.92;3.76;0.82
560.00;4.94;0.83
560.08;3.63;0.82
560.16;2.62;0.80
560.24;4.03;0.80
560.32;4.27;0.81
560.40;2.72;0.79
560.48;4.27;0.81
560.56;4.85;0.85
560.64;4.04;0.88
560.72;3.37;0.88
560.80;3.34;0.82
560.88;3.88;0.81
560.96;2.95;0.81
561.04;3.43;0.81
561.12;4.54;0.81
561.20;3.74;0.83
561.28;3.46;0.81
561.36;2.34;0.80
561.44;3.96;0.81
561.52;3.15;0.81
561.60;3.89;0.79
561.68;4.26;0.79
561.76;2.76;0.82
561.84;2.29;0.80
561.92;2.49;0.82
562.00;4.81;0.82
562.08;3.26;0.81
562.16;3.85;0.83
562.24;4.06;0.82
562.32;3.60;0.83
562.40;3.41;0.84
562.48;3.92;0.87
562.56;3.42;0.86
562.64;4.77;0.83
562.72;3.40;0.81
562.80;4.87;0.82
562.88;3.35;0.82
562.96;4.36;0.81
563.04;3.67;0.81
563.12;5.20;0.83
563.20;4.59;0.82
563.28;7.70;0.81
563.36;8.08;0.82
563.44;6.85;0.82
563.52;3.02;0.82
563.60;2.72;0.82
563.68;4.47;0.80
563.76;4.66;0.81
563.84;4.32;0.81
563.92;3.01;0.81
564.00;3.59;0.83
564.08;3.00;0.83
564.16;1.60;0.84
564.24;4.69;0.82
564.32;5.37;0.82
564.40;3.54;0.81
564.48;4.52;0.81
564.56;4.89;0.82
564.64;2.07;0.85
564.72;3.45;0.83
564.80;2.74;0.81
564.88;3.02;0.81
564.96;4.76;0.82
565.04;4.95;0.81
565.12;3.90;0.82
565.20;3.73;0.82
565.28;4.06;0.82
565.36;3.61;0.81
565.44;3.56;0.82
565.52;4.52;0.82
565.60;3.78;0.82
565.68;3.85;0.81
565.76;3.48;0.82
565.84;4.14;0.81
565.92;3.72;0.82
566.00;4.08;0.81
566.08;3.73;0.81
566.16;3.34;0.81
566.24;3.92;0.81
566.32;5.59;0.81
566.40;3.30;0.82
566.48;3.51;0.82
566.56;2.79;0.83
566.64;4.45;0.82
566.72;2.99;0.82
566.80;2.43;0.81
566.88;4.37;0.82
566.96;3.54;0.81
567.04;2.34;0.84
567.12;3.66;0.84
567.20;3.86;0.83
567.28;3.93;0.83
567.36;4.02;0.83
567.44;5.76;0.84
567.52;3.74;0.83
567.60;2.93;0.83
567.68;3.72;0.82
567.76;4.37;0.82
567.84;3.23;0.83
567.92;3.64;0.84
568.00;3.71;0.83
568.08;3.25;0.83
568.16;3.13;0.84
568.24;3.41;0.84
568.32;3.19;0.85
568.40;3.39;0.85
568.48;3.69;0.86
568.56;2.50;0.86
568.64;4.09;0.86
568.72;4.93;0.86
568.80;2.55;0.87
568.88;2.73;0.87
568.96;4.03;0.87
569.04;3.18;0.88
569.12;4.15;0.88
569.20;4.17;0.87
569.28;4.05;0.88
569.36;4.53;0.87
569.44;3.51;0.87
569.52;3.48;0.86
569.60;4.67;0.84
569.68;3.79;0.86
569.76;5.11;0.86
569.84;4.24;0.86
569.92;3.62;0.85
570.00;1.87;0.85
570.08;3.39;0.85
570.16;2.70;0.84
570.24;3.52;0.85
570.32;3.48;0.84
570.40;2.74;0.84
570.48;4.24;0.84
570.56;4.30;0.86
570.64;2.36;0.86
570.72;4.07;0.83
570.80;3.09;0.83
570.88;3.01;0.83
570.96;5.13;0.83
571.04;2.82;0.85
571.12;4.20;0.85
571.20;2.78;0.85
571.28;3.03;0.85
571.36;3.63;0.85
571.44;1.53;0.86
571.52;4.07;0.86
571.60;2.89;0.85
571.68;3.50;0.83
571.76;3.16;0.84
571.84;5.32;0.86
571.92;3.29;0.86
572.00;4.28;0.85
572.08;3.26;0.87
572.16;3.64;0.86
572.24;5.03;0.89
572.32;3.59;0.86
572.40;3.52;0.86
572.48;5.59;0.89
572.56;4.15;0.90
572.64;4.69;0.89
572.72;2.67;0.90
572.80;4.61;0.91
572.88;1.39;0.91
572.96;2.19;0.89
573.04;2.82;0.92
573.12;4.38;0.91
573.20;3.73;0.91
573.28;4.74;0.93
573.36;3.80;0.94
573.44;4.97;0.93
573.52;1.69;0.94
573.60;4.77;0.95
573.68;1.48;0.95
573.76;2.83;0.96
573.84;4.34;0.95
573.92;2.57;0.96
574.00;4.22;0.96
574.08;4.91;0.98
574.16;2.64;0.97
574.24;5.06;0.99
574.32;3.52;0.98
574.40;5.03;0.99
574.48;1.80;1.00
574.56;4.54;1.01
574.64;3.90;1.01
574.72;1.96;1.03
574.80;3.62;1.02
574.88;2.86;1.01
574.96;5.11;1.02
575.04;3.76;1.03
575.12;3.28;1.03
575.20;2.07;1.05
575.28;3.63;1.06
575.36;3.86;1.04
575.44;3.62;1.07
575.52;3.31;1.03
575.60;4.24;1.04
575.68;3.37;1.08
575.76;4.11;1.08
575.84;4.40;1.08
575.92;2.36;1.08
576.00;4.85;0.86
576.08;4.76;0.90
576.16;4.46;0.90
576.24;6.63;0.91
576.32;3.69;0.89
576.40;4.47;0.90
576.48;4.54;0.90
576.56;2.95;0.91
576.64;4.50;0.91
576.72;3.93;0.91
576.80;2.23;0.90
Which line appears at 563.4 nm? [O III]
